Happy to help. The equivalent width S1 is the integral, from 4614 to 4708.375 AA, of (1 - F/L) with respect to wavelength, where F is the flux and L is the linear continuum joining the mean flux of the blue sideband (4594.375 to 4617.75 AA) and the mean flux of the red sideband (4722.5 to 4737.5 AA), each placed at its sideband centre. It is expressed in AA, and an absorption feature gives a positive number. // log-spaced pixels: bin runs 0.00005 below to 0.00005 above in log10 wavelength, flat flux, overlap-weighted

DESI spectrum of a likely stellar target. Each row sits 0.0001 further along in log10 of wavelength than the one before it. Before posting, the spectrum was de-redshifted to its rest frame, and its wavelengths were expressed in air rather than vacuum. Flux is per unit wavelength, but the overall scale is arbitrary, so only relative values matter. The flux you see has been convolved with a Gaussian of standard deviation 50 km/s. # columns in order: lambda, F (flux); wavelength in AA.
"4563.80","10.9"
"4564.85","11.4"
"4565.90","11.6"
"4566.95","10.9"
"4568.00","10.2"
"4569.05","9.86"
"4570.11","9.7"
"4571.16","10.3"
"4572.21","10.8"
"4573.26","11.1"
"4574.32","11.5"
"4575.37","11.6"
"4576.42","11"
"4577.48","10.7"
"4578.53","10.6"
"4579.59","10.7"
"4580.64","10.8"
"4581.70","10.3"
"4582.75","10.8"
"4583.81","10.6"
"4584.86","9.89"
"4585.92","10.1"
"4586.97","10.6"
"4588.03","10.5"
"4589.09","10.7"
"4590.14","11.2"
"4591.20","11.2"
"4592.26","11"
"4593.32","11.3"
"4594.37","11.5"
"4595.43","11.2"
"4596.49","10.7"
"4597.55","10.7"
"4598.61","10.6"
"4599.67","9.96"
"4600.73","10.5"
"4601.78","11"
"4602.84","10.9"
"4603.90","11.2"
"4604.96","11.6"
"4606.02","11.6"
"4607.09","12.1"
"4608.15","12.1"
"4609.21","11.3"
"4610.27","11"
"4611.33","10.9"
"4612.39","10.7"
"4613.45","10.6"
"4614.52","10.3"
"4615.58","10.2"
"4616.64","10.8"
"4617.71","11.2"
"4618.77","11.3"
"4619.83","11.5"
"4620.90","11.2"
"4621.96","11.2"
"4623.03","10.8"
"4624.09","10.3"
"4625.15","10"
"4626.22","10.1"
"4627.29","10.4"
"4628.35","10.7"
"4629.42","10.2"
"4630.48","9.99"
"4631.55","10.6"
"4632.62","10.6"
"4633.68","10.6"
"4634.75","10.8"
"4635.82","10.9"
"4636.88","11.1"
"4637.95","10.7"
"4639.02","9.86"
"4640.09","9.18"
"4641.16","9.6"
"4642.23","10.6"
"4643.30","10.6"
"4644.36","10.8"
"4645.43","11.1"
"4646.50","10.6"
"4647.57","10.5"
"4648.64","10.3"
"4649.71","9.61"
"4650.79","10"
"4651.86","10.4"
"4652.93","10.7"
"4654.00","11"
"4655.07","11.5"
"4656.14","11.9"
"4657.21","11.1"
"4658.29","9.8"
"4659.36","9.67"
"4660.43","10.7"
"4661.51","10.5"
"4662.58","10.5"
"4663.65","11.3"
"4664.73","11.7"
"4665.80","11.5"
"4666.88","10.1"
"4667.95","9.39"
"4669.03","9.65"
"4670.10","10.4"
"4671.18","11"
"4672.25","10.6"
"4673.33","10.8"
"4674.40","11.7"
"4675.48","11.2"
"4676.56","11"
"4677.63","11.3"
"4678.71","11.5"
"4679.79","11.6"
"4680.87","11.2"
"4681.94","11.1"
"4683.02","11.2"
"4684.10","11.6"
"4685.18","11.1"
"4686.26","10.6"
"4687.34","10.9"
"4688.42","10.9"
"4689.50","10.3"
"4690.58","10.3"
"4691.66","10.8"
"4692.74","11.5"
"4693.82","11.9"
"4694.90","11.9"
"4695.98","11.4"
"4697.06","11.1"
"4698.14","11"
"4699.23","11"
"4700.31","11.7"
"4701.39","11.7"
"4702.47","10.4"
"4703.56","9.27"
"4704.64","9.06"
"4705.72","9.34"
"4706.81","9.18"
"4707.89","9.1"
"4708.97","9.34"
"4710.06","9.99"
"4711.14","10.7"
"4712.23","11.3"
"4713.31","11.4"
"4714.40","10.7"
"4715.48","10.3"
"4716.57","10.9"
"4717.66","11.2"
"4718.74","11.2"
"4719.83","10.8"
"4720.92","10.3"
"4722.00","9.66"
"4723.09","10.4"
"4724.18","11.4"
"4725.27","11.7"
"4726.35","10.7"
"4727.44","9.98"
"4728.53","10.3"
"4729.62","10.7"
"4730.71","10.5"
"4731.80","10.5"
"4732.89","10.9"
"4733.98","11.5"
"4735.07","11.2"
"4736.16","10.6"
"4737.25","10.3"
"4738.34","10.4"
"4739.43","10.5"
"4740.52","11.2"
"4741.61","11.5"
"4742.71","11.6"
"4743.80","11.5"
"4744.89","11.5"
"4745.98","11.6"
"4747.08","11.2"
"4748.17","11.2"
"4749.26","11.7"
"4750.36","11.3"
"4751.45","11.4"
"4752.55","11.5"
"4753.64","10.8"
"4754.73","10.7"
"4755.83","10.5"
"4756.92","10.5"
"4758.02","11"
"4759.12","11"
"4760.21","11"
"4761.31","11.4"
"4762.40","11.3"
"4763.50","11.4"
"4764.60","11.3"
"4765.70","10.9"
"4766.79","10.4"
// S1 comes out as 1.6 AA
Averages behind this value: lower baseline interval 11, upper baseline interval 10.8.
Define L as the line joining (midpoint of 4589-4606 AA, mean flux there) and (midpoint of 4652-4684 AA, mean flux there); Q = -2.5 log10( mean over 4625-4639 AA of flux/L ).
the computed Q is 0.044 mag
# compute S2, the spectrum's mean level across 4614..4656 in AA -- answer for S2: 10.6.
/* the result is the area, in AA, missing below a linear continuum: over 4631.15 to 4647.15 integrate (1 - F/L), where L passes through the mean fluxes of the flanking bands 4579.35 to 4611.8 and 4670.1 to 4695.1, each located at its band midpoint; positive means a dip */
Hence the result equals 0.7 AA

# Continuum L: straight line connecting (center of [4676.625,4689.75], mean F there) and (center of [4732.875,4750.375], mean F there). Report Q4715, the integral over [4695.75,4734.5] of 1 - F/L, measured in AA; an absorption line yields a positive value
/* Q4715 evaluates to 2.0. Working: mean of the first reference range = 11.1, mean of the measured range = 10.6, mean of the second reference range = 11.2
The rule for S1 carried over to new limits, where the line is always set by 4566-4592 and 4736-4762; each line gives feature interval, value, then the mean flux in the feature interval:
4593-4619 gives -0.65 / 11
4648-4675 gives 0.60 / 10.6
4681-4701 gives -0.34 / 11.1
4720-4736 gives 0.50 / 10.7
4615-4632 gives 0.20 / 10.7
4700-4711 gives 1.09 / 9.9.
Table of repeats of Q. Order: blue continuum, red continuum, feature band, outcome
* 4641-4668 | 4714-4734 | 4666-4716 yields -0.01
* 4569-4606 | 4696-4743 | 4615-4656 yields 0.01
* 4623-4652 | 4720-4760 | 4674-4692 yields -0.04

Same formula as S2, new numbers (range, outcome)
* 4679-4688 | 11.2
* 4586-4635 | 10.9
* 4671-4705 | 11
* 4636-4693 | 10.7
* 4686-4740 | 10.7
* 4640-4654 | 10.4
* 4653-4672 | 10.7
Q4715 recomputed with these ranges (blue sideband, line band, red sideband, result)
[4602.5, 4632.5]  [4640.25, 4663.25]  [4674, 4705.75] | 0.86 AA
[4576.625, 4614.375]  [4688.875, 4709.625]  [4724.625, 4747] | 0.73 AA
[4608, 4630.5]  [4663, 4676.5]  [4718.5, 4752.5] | 0.07 AA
